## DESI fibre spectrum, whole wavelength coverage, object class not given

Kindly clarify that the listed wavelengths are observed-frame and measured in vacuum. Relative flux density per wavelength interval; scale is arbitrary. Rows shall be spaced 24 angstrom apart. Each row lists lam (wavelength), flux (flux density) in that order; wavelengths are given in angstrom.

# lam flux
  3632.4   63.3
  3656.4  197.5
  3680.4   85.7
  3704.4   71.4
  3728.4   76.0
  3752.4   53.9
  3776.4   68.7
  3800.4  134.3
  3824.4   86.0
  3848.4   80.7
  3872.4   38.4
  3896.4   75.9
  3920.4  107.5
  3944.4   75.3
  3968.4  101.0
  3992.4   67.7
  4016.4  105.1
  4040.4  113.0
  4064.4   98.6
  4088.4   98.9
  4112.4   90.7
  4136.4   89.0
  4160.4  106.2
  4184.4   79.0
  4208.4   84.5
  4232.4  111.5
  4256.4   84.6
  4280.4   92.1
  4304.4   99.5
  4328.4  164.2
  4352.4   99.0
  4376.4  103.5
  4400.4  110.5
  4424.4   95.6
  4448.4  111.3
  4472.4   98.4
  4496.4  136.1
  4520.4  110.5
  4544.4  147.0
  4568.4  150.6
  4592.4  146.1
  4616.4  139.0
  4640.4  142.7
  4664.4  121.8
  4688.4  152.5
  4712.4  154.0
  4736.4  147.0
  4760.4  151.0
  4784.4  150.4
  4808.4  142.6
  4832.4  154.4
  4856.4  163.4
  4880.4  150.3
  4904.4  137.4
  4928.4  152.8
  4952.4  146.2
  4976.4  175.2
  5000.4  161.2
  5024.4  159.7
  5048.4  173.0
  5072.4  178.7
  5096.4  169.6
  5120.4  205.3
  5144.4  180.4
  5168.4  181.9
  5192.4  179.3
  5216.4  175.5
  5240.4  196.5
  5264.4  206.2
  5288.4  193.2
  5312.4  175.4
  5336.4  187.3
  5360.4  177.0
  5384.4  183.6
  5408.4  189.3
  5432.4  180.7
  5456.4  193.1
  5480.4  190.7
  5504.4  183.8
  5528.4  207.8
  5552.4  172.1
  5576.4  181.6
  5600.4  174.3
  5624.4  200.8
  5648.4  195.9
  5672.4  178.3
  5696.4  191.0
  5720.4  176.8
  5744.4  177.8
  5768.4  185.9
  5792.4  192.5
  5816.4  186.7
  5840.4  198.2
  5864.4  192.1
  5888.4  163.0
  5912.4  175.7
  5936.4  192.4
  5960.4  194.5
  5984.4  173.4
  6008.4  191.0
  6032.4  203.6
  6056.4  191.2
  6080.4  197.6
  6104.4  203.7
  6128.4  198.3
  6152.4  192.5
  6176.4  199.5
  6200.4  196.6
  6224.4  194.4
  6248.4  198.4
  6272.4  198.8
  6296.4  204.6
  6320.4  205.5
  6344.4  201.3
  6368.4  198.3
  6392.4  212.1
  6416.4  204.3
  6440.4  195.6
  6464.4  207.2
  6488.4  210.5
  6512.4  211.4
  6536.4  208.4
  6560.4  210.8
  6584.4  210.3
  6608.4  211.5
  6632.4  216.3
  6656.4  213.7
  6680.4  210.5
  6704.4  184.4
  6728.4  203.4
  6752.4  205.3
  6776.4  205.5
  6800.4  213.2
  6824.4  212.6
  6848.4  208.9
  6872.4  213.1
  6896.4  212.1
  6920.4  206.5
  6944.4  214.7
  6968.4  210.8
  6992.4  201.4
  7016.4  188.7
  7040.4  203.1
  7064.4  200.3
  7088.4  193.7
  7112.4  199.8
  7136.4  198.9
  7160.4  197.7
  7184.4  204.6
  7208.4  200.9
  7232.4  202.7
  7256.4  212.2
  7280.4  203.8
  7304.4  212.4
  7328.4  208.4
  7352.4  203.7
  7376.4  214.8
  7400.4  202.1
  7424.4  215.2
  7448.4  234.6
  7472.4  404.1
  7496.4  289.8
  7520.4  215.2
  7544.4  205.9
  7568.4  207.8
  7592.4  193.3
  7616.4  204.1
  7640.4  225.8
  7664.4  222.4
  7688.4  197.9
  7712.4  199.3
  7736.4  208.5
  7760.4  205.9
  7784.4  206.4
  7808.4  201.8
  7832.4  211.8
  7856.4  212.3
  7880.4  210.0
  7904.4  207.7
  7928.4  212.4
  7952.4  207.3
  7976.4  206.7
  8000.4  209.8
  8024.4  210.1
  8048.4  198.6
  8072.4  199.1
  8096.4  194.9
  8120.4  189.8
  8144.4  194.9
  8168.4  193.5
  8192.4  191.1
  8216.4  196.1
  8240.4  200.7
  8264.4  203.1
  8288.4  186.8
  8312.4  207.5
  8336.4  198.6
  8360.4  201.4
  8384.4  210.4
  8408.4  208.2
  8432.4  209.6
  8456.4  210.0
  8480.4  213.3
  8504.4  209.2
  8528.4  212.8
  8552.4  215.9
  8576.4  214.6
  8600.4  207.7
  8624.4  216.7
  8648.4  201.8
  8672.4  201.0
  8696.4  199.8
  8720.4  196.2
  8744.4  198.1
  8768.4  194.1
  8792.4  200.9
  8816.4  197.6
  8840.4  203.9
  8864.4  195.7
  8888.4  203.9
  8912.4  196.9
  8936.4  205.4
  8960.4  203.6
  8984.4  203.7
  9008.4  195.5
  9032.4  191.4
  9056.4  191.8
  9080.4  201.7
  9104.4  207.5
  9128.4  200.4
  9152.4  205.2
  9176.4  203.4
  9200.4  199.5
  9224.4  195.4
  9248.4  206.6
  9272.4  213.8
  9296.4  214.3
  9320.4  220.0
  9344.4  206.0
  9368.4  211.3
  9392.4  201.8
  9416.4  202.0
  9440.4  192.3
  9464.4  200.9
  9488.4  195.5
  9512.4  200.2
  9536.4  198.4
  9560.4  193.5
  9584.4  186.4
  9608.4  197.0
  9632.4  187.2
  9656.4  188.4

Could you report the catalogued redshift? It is 0.138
